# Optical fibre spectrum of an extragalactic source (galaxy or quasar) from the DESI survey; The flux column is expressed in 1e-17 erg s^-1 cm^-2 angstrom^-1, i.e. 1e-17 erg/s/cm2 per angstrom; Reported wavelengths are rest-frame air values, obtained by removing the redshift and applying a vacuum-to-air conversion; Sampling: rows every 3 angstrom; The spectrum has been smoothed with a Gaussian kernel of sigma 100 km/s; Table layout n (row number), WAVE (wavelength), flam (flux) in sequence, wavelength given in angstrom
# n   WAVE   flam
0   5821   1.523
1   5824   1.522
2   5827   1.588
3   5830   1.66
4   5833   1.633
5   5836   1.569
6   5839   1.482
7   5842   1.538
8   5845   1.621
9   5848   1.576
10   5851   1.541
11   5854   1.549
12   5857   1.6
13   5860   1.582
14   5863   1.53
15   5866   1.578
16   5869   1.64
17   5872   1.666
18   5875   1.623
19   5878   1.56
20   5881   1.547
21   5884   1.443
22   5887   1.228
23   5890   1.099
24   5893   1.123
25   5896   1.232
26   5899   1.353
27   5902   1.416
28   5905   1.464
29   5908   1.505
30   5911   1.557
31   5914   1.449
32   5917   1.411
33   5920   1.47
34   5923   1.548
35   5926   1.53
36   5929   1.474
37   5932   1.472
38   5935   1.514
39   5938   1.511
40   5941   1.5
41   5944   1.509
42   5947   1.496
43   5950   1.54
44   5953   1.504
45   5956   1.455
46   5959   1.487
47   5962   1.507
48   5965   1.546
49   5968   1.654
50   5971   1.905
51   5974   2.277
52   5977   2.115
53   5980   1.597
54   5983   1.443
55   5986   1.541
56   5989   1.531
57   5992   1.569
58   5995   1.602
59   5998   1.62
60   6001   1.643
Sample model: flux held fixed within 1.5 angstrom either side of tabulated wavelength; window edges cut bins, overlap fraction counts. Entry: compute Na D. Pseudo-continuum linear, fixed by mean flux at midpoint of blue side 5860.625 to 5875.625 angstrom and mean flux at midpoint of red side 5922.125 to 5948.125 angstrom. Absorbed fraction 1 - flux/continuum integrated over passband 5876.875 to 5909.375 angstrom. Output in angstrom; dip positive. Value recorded 4.3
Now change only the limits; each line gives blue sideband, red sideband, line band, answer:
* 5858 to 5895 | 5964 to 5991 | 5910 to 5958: 3.7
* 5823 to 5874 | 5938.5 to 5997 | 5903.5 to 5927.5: 1.7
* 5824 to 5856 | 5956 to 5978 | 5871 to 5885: 0.5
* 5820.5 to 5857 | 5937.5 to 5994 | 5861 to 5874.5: -0.2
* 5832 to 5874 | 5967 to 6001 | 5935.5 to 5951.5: 1.5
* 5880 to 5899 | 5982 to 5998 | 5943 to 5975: -3.3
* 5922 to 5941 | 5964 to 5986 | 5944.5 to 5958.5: 1.1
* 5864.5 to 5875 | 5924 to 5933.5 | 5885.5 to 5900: 3.4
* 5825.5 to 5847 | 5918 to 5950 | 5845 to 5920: 3.6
